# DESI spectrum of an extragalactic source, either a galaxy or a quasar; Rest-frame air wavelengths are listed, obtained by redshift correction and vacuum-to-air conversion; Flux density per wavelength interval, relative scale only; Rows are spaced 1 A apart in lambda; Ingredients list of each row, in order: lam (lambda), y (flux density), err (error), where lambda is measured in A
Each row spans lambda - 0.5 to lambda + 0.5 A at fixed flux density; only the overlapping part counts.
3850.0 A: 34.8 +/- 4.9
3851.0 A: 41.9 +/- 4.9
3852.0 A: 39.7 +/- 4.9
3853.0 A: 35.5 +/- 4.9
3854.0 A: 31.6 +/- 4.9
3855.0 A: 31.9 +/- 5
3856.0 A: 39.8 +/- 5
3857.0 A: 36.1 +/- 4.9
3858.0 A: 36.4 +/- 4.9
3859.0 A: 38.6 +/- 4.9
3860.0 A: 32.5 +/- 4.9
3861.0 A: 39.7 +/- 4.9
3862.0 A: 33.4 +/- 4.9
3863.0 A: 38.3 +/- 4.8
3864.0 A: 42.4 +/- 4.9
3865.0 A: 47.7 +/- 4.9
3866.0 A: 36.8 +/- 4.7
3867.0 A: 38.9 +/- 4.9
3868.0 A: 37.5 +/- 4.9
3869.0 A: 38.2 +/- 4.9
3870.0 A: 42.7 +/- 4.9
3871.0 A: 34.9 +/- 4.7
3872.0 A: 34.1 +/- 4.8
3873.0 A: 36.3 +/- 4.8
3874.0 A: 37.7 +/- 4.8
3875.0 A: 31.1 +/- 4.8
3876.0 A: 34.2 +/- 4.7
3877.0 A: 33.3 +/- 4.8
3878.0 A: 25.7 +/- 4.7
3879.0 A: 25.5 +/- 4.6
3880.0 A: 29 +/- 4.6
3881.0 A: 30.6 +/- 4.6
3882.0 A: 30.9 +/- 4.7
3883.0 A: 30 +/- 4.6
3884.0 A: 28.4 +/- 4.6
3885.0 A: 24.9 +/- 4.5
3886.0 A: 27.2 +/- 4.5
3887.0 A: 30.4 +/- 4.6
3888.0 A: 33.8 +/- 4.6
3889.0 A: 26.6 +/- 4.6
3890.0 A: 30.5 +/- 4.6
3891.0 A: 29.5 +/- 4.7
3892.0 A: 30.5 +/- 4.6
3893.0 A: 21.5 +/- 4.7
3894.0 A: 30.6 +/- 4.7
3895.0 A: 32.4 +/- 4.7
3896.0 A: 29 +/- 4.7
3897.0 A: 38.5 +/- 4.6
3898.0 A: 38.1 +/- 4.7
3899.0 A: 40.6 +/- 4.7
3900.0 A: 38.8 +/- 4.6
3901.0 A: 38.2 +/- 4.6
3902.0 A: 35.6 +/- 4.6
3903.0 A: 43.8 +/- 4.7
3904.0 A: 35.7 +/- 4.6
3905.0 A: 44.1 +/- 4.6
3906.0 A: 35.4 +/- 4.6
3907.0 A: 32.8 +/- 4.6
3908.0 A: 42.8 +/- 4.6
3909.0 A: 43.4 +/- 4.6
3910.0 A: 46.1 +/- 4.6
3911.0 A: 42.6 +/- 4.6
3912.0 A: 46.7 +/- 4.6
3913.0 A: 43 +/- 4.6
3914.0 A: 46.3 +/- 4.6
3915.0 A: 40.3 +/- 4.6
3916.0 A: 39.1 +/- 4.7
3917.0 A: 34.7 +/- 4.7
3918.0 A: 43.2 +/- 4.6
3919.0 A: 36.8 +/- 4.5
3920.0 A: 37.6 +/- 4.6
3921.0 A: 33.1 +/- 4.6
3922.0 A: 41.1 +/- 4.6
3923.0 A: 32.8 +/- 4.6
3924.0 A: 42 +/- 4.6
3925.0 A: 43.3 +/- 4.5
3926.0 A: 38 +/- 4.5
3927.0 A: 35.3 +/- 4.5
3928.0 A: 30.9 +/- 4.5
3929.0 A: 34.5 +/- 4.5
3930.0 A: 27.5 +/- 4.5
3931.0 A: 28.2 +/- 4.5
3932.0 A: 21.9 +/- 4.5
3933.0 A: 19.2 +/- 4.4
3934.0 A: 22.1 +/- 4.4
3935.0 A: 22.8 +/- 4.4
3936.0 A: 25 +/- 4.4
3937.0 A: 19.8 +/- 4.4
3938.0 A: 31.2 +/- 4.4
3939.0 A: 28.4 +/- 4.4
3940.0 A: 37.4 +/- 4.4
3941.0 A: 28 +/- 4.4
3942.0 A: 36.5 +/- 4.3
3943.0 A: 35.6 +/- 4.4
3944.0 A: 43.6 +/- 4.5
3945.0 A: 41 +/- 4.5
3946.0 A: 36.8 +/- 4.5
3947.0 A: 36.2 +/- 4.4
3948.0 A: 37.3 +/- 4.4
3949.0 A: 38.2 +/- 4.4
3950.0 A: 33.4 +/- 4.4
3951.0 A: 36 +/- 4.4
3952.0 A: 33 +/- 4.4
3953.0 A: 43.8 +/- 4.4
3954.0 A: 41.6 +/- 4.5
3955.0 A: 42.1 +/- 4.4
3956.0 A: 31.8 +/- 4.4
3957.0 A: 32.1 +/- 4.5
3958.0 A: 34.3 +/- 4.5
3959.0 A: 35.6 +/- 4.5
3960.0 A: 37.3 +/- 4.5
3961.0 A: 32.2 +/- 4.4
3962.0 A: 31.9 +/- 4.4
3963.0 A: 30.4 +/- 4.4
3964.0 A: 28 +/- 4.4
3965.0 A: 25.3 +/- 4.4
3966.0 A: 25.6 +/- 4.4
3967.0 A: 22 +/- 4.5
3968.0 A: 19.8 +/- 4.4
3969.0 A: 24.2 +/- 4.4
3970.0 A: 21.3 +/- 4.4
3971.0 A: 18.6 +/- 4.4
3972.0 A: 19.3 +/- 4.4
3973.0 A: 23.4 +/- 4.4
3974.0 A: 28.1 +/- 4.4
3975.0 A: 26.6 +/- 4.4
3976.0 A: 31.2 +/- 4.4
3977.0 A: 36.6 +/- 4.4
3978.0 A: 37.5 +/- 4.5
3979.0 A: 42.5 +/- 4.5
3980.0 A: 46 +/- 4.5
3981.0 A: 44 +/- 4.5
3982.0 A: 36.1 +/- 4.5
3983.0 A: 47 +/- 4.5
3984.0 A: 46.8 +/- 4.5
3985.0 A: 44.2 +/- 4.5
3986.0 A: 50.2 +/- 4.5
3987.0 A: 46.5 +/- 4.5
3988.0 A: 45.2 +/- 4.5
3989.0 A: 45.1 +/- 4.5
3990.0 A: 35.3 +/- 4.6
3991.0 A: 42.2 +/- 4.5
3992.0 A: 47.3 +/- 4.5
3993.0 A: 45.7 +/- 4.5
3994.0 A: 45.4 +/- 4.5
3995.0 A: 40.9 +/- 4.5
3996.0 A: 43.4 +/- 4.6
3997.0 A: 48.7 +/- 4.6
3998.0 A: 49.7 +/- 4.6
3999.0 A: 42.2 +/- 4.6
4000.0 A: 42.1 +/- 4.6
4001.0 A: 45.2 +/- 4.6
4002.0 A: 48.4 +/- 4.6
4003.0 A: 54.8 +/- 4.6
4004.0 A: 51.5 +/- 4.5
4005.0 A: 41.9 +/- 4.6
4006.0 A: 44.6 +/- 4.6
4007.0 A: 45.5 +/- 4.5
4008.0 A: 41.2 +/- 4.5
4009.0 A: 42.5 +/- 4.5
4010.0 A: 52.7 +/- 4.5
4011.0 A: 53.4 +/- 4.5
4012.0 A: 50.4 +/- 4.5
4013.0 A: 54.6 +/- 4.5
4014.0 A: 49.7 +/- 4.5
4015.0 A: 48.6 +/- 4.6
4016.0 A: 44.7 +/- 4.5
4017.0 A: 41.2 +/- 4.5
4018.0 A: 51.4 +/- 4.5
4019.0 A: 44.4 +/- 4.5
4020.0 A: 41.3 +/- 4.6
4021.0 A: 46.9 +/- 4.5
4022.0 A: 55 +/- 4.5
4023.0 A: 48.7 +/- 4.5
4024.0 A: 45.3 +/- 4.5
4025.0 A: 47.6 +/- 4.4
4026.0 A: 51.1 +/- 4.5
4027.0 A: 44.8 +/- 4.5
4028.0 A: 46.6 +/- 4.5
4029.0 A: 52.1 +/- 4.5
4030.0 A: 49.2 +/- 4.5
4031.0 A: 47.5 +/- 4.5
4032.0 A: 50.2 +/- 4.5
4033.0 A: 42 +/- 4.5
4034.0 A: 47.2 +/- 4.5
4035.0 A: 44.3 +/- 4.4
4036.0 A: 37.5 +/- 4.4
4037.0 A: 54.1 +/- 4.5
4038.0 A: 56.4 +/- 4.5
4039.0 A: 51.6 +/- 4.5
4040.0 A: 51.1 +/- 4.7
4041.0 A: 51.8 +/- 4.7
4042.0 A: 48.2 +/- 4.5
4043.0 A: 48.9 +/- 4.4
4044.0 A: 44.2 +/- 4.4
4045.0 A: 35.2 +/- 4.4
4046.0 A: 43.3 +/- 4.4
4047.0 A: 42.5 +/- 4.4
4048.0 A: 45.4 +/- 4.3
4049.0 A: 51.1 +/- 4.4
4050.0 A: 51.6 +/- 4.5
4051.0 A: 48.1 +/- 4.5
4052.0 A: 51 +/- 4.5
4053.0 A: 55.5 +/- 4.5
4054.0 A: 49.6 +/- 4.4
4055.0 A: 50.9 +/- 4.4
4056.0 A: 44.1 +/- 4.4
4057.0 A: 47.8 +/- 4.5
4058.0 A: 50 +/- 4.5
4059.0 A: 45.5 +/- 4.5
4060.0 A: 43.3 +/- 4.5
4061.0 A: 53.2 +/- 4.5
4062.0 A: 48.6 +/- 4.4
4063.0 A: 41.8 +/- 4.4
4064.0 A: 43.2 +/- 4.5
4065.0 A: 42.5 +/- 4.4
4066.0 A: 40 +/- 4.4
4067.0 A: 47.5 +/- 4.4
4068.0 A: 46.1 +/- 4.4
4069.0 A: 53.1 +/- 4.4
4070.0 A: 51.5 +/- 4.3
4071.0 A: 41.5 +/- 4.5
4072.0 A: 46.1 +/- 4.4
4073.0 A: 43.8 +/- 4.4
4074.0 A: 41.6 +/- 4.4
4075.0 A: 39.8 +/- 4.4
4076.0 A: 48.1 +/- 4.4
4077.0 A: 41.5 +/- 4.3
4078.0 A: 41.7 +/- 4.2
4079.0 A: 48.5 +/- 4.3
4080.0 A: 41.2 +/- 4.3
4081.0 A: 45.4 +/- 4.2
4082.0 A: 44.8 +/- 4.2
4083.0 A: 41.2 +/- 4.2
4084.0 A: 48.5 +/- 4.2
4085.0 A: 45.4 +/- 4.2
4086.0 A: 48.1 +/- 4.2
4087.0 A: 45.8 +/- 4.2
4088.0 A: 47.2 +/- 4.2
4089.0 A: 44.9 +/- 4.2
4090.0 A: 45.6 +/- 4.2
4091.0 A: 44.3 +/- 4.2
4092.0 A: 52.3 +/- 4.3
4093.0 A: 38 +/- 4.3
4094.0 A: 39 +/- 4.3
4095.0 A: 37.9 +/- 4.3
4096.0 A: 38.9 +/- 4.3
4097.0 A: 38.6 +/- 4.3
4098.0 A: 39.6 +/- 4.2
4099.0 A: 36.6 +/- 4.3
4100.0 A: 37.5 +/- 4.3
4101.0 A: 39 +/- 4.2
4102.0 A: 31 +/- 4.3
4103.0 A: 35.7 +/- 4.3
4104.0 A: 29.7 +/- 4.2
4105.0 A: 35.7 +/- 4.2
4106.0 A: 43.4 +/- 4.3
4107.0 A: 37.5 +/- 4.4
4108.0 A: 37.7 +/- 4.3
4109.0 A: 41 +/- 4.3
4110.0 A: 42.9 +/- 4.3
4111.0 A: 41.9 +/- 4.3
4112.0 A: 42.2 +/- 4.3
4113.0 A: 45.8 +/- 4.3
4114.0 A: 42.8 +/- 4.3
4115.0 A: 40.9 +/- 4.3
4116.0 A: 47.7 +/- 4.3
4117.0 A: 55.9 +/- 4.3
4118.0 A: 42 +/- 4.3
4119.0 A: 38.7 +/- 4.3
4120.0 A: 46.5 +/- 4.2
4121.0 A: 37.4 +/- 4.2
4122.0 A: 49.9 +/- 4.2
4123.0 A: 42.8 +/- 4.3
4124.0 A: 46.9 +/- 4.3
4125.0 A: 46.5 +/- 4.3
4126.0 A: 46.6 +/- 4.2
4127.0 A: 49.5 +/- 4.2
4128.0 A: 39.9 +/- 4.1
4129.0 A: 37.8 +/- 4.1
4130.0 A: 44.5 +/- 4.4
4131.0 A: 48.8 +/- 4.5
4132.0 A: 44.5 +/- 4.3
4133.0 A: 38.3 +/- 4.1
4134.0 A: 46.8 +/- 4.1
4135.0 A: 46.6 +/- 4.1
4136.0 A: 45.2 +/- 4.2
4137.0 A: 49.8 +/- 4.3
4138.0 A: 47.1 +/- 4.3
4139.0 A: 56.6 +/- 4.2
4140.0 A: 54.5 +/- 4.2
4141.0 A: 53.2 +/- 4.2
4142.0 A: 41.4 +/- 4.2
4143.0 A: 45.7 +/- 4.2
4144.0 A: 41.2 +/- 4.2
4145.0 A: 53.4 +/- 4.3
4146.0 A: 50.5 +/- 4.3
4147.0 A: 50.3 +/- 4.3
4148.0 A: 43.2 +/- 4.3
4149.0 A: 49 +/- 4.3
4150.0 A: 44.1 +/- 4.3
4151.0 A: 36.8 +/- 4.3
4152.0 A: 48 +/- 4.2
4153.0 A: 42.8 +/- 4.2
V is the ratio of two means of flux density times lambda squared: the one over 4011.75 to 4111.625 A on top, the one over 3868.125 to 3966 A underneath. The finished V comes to 1.41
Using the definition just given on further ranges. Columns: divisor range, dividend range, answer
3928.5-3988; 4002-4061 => 1.51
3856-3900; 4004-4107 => 1.47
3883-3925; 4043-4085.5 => 1.37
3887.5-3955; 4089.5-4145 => 1.35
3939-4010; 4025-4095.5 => 1.28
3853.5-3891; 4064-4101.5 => 1.43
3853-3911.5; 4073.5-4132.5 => 1.36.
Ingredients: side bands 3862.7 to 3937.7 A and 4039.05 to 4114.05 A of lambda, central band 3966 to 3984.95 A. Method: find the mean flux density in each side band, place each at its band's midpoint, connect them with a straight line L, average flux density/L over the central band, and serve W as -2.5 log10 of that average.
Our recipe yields 0.21 mag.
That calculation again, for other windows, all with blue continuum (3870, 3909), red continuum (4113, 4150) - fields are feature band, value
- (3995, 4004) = -0.19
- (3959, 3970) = 0.32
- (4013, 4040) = -0.18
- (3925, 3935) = 0.21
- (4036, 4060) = -0.16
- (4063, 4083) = -0.04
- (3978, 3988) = -0.16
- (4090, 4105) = 0.15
